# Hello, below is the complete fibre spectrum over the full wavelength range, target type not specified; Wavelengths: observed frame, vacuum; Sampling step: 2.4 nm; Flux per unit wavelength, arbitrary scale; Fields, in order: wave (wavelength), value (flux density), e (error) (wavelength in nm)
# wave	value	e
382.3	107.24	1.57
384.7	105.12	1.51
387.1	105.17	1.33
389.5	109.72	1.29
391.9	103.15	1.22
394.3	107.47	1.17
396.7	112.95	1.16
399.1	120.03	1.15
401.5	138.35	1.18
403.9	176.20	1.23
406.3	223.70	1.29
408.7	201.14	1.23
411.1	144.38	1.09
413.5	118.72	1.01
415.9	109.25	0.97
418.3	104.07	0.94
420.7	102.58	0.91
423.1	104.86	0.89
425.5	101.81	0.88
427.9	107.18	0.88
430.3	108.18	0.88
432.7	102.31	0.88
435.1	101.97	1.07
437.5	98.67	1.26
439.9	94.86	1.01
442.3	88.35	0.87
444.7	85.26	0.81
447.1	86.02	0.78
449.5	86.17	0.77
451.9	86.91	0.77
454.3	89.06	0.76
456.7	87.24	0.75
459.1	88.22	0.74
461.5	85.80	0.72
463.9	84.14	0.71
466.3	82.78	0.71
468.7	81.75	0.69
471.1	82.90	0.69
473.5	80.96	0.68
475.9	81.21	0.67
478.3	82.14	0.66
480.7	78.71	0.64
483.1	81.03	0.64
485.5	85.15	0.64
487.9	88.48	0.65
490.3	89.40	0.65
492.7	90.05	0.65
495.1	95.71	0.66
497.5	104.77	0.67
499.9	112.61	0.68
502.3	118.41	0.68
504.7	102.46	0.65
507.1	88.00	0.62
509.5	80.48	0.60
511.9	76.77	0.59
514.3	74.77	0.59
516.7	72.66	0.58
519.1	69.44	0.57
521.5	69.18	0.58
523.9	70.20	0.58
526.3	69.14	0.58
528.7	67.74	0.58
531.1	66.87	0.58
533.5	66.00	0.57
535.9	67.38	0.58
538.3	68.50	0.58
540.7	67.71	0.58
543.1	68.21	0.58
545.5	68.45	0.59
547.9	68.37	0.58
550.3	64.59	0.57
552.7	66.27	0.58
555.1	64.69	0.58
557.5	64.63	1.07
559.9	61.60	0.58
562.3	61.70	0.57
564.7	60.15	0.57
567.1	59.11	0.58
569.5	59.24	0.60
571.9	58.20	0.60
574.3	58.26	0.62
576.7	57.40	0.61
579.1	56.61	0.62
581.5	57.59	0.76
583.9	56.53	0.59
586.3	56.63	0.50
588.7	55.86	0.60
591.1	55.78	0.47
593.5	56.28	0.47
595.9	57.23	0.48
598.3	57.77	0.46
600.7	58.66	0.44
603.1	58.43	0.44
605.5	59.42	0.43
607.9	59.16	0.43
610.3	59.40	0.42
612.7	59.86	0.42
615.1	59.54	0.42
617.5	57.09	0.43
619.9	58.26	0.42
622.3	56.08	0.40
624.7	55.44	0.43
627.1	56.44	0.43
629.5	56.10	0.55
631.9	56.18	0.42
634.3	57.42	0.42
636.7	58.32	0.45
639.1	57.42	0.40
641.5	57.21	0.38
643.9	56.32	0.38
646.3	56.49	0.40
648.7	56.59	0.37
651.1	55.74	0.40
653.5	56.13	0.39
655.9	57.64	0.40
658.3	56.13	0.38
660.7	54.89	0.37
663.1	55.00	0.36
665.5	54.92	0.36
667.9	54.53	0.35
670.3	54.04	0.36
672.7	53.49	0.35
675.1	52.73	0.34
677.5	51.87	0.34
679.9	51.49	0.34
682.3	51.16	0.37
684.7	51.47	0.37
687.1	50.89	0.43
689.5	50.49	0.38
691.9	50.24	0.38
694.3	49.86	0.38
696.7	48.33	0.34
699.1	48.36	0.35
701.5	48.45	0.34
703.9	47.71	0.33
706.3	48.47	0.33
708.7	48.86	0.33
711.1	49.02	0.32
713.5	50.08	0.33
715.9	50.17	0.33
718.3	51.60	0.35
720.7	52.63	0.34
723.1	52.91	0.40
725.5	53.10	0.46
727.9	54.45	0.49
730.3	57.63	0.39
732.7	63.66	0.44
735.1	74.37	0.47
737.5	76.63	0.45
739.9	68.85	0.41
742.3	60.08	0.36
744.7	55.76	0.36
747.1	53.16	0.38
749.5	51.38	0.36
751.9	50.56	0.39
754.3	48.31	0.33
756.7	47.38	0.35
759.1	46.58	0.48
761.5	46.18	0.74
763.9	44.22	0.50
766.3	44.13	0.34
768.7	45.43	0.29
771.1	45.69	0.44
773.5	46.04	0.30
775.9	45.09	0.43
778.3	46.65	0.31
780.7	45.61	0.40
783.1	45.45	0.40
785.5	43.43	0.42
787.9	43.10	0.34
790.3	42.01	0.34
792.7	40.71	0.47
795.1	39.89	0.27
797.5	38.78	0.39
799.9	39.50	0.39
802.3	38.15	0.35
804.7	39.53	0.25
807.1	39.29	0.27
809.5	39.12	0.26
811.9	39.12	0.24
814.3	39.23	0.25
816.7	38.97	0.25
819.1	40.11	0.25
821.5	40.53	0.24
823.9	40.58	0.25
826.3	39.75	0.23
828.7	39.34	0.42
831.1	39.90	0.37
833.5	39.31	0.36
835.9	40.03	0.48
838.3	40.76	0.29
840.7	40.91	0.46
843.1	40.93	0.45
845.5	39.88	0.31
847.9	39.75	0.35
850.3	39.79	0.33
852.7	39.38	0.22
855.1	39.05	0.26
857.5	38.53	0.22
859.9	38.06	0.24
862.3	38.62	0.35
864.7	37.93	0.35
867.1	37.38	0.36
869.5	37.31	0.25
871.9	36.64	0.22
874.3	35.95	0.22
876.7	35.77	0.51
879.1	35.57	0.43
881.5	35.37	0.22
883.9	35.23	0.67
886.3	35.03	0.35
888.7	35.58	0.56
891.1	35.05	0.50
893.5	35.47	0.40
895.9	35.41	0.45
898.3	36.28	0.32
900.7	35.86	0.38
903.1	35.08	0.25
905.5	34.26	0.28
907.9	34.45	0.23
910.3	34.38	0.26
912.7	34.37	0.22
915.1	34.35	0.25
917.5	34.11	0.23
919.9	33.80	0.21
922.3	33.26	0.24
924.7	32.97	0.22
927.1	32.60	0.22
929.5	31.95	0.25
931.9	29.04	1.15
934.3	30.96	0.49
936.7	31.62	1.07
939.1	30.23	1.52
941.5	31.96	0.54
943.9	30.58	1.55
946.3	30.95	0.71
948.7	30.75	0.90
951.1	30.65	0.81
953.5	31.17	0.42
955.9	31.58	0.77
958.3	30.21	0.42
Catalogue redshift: 1.631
